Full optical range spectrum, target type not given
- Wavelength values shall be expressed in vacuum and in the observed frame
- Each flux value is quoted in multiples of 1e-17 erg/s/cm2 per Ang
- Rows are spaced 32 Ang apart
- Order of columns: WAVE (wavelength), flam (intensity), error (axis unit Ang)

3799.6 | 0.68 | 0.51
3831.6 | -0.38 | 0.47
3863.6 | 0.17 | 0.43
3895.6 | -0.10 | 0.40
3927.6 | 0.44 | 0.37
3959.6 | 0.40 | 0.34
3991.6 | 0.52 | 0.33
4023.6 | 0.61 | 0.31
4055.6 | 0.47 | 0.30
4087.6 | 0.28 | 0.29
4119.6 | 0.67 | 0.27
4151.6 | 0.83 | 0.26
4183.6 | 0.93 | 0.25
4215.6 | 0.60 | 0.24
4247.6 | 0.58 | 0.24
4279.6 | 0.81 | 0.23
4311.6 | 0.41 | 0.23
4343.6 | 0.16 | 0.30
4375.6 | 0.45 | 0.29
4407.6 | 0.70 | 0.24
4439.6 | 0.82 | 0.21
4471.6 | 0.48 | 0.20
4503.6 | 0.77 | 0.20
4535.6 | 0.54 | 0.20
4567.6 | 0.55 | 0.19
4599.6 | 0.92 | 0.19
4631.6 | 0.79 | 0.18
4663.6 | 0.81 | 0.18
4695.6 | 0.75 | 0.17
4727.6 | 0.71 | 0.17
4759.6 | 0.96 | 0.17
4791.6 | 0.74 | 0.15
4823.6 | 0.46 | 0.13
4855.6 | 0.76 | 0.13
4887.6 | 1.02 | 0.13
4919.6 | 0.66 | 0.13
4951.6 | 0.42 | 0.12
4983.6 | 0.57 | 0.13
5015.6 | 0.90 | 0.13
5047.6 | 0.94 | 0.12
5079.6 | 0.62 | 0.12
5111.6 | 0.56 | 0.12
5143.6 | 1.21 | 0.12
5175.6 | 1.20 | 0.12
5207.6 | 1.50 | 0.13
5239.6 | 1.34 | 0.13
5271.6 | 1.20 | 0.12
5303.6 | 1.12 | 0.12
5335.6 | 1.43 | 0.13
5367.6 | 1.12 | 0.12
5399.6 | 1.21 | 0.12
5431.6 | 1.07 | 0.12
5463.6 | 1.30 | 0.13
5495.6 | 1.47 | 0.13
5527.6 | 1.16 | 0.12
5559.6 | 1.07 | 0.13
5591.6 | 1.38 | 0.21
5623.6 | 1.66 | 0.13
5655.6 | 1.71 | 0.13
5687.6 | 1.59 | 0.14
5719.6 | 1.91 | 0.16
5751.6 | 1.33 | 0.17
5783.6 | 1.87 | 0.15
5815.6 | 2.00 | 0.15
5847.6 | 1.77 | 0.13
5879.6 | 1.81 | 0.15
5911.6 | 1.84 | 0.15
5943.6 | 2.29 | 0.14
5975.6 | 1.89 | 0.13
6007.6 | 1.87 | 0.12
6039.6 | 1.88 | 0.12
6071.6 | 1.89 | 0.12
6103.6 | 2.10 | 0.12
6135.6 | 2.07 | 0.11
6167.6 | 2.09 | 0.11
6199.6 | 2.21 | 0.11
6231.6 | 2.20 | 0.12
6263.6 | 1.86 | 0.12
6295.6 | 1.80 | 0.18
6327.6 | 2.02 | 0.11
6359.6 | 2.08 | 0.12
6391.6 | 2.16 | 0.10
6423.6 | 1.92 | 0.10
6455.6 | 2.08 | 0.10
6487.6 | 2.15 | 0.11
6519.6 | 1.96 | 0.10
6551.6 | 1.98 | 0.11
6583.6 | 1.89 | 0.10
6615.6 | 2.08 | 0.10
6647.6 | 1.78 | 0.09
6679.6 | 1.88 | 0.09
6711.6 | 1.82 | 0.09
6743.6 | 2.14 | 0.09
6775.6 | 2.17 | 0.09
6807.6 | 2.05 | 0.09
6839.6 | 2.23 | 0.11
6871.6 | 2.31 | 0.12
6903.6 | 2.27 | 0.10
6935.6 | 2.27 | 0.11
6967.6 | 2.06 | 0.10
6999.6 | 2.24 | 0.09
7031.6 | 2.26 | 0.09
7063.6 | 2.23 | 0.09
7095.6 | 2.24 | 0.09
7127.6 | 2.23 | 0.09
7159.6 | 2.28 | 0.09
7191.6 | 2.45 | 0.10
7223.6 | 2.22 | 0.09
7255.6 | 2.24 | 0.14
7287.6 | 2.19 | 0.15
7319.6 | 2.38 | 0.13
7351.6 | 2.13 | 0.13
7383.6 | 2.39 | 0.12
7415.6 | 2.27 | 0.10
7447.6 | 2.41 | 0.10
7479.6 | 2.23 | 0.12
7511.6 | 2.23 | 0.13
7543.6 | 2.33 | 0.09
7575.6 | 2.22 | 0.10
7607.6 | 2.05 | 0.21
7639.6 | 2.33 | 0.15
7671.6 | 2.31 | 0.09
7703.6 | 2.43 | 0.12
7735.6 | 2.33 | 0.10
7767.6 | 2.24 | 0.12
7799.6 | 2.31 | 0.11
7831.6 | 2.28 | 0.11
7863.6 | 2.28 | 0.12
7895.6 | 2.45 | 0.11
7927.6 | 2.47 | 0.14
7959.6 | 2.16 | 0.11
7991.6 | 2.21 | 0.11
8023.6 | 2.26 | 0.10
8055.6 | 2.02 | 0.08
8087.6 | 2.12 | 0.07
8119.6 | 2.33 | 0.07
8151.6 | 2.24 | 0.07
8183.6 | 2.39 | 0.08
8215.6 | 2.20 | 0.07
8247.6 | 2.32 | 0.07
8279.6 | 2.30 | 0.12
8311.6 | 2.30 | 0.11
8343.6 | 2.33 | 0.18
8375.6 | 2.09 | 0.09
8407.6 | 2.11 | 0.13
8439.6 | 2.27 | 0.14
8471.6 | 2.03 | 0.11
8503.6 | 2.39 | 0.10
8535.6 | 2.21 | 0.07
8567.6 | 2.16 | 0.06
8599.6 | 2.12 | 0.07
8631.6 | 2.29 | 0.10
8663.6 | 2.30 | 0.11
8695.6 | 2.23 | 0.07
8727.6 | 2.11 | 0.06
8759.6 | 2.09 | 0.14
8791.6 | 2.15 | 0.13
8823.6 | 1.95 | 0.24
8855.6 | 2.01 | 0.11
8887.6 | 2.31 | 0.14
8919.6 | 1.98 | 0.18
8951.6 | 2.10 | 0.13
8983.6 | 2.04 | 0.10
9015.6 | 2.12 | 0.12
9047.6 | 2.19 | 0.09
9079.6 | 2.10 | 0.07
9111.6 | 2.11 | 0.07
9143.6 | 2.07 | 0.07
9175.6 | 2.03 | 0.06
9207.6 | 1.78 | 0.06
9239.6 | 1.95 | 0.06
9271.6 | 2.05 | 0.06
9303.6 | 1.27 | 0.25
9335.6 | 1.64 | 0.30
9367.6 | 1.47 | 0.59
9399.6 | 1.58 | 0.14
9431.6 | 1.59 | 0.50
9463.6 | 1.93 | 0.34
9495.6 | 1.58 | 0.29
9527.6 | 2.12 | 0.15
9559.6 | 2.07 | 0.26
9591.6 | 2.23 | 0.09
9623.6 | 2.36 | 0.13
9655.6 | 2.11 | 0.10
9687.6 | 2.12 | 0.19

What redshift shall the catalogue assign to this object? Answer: 0.291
